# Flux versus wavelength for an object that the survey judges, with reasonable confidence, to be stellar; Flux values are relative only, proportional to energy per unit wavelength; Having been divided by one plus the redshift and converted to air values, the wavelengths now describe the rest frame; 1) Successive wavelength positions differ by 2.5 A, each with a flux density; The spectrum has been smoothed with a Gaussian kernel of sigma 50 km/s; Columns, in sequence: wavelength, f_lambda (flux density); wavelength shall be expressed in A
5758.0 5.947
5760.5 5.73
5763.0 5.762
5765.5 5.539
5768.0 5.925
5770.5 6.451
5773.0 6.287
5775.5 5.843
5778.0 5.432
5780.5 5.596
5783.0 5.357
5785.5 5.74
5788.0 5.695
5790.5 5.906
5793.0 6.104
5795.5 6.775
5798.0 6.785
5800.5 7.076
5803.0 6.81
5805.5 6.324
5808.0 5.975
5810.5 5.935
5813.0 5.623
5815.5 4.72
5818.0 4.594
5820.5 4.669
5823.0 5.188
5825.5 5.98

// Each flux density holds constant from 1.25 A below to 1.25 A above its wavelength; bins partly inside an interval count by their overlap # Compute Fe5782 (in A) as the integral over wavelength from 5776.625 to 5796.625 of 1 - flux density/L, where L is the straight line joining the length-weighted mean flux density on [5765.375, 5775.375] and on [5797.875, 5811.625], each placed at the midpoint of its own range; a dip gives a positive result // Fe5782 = 1.4 A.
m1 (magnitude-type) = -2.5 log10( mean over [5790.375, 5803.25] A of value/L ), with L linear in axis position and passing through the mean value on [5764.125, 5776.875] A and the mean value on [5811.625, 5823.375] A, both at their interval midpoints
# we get -0.219 mag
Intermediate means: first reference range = 6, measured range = 6.62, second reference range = 4.95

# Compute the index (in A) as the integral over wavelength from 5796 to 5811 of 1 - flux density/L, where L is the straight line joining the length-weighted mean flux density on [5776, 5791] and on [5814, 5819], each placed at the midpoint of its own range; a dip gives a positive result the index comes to -4.3 A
